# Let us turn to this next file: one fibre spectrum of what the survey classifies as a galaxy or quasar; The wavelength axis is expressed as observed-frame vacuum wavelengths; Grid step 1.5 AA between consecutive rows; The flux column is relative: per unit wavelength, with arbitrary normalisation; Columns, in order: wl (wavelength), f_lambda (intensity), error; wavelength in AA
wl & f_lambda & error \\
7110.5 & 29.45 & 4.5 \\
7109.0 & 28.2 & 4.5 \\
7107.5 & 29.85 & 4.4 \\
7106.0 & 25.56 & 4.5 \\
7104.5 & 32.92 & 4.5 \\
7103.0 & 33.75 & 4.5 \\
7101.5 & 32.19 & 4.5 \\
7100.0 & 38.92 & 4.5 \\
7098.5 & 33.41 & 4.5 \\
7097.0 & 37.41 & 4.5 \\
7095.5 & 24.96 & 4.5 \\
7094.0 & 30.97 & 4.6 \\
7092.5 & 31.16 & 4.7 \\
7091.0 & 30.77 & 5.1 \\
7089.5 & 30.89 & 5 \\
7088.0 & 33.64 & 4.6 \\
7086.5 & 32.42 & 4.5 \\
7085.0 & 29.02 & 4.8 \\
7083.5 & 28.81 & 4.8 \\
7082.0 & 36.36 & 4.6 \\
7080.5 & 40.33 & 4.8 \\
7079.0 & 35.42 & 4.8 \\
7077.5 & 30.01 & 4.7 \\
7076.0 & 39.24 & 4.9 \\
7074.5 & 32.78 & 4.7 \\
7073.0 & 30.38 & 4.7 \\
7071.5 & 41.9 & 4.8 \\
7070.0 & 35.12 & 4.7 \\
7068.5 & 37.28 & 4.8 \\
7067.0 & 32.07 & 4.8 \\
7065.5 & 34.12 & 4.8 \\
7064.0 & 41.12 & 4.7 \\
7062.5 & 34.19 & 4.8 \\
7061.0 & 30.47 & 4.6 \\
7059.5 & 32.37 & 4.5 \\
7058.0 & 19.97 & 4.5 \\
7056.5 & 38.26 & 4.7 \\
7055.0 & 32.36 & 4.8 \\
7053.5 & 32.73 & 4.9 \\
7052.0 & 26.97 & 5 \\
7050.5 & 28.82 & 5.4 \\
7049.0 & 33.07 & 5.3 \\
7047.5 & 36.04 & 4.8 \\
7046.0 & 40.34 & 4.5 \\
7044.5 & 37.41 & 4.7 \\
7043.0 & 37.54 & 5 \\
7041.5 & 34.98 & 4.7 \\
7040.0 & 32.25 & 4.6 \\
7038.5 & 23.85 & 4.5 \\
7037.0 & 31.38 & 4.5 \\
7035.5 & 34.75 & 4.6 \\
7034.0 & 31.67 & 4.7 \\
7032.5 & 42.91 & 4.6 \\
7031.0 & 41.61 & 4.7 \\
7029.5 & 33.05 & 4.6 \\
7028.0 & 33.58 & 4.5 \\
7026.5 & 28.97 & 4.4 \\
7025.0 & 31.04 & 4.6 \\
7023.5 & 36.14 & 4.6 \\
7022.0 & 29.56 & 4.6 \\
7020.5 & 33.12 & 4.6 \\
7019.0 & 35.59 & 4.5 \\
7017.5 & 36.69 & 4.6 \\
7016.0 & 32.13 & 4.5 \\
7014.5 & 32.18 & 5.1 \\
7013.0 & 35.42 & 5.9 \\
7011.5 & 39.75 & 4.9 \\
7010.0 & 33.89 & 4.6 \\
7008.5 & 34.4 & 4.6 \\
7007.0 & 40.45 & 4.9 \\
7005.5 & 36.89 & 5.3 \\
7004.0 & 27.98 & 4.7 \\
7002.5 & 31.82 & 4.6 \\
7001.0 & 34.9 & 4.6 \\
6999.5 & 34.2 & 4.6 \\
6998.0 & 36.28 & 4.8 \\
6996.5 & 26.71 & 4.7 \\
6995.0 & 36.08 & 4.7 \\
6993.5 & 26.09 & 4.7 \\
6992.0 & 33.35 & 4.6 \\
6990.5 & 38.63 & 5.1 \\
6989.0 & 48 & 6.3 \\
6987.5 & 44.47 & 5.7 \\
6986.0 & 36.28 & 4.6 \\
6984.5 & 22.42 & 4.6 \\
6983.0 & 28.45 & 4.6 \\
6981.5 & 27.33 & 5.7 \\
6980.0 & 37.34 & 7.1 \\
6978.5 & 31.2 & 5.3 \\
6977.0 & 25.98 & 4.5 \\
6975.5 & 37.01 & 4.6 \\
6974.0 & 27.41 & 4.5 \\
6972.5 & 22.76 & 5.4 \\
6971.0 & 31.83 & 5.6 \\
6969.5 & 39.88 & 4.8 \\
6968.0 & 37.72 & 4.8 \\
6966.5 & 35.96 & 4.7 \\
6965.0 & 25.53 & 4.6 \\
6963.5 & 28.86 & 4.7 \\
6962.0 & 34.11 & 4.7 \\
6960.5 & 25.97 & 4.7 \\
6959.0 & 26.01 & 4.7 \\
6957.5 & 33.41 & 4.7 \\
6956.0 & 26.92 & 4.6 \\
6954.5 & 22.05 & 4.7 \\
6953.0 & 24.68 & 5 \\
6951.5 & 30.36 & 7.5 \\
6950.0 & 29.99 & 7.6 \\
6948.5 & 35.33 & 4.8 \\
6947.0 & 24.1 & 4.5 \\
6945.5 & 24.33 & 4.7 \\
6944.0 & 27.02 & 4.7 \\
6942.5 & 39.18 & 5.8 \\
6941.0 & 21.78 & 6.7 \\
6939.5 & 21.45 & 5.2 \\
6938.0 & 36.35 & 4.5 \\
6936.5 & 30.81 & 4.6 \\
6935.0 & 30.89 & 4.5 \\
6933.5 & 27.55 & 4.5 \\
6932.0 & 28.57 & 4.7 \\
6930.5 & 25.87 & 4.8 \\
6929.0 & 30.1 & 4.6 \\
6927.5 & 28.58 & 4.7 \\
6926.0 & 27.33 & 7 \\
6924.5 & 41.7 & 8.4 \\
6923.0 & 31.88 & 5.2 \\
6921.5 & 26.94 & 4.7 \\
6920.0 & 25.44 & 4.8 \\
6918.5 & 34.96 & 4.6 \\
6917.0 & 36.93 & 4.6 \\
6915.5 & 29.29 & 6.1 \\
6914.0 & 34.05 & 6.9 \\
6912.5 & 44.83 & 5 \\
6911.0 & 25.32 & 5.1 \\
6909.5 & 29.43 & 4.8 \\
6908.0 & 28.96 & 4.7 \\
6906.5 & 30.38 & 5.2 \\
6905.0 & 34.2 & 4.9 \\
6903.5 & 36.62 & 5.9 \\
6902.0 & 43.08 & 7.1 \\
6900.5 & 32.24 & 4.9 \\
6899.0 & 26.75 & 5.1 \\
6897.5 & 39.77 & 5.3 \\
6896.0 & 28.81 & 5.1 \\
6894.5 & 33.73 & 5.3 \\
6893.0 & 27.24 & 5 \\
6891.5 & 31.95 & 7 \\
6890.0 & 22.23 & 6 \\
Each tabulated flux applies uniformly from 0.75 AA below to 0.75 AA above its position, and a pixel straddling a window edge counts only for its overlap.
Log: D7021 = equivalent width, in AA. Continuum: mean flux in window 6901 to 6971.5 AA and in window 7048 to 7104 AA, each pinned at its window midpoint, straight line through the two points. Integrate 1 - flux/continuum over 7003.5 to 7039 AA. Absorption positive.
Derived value -2.2 AA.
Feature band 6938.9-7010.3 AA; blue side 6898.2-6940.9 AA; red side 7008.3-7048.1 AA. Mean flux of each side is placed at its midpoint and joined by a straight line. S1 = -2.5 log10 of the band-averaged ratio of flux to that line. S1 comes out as 0.05 mag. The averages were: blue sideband 31.3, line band 31.4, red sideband 34.4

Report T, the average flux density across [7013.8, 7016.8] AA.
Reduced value 32.2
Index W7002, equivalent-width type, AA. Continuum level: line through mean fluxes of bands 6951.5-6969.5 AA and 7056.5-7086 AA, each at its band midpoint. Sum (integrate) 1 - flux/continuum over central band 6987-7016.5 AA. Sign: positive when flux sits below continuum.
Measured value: -3.7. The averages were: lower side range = 29.7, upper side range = 33.8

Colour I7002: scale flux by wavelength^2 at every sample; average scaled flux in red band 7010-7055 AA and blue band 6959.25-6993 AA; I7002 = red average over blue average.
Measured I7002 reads 1.06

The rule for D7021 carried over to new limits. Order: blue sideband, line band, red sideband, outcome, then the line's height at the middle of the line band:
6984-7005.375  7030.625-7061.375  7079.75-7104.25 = 0.25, 33.5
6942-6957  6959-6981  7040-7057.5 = -1.34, 29.5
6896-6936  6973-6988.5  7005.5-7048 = 0.76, 33.5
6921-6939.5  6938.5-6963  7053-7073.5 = 2.20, 30.8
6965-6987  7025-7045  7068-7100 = -0.85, 32.6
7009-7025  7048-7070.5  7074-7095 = 0.54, 33.4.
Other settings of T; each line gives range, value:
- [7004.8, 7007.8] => 38.6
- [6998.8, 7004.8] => 32.2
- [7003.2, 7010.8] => 34.7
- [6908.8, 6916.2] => 32.6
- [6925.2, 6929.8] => 28.8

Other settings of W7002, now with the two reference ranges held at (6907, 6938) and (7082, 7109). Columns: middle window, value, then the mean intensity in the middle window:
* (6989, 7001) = -1.07 AA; 34.1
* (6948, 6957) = 0.87 AA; 28.2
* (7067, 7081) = -1.78 AA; 35.5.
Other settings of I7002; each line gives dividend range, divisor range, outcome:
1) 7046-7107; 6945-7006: 1.08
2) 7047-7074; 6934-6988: 1.13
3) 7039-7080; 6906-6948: 1.17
